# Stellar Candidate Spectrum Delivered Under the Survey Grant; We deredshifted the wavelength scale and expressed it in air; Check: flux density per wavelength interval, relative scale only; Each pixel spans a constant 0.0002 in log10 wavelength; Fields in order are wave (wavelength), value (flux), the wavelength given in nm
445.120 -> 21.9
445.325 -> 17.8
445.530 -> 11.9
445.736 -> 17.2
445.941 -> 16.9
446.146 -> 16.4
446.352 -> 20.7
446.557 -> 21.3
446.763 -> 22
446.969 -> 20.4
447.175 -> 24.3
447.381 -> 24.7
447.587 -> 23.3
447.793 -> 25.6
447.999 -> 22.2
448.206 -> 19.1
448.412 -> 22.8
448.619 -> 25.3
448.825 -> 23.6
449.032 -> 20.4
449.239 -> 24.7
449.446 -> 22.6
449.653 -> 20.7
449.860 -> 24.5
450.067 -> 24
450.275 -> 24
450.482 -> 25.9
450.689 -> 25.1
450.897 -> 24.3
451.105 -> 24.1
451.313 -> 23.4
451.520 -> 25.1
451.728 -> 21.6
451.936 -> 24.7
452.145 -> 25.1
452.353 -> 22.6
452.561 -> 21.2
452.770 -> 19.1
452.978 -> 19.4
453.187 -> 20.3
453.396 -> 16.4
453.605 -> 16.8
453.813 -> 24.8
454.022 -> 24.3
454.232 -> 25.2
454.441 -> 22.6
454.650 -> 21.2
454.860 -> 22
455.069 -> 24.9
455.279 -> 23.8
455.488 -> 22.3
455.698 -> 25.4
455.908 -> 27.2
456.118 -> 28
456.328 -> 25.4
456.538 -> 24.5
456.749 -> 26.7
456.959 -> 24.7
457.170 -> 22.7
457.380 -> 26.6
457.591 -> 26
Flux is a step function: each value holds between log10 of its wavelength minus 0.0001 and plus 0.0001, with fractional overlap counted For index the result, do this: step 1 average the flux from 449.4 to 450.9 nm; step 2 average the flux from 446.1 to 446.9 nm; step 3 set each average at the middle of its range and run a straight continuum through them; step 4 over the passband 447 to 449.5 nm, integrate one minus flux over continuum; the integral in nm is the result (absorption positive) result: -0.126 nm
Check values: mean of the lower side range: 20.4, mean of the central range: 23.1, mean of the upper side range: 23.9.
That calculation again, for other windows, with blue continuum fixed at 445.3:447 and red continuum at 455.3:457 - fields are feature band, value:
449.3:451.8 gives -0.282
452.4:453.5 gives 0.175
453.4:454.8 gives 0.115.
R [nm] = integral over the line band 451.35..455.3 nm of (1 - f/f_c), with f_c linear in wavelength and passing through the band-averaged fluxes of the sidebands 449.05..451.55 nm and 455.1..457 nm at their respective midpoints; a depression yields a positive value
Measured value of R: 0.400 nm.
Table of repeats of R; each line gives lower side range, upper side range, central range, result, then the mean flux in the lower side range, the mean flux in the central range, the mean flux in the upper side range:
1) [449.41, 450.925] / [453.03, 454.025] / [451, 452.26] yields -0.10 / 23.9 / 24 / 20.1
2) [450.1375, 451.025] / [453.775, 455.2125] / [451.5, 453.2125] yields 0.15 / 24.8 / 22.1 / 23.5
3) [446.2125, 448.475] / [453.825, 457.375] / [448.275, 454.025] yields 0.15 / 22.3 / 22.7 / 24.5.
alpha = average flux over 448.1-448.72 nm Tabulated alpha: 22.4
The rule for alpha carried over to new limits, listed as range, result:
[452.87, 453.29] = 19.9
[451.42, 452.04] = 23.8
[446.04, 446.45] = 18.5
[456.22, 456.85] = 25.5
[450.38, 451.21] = 24.8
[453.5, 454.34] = 22.8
